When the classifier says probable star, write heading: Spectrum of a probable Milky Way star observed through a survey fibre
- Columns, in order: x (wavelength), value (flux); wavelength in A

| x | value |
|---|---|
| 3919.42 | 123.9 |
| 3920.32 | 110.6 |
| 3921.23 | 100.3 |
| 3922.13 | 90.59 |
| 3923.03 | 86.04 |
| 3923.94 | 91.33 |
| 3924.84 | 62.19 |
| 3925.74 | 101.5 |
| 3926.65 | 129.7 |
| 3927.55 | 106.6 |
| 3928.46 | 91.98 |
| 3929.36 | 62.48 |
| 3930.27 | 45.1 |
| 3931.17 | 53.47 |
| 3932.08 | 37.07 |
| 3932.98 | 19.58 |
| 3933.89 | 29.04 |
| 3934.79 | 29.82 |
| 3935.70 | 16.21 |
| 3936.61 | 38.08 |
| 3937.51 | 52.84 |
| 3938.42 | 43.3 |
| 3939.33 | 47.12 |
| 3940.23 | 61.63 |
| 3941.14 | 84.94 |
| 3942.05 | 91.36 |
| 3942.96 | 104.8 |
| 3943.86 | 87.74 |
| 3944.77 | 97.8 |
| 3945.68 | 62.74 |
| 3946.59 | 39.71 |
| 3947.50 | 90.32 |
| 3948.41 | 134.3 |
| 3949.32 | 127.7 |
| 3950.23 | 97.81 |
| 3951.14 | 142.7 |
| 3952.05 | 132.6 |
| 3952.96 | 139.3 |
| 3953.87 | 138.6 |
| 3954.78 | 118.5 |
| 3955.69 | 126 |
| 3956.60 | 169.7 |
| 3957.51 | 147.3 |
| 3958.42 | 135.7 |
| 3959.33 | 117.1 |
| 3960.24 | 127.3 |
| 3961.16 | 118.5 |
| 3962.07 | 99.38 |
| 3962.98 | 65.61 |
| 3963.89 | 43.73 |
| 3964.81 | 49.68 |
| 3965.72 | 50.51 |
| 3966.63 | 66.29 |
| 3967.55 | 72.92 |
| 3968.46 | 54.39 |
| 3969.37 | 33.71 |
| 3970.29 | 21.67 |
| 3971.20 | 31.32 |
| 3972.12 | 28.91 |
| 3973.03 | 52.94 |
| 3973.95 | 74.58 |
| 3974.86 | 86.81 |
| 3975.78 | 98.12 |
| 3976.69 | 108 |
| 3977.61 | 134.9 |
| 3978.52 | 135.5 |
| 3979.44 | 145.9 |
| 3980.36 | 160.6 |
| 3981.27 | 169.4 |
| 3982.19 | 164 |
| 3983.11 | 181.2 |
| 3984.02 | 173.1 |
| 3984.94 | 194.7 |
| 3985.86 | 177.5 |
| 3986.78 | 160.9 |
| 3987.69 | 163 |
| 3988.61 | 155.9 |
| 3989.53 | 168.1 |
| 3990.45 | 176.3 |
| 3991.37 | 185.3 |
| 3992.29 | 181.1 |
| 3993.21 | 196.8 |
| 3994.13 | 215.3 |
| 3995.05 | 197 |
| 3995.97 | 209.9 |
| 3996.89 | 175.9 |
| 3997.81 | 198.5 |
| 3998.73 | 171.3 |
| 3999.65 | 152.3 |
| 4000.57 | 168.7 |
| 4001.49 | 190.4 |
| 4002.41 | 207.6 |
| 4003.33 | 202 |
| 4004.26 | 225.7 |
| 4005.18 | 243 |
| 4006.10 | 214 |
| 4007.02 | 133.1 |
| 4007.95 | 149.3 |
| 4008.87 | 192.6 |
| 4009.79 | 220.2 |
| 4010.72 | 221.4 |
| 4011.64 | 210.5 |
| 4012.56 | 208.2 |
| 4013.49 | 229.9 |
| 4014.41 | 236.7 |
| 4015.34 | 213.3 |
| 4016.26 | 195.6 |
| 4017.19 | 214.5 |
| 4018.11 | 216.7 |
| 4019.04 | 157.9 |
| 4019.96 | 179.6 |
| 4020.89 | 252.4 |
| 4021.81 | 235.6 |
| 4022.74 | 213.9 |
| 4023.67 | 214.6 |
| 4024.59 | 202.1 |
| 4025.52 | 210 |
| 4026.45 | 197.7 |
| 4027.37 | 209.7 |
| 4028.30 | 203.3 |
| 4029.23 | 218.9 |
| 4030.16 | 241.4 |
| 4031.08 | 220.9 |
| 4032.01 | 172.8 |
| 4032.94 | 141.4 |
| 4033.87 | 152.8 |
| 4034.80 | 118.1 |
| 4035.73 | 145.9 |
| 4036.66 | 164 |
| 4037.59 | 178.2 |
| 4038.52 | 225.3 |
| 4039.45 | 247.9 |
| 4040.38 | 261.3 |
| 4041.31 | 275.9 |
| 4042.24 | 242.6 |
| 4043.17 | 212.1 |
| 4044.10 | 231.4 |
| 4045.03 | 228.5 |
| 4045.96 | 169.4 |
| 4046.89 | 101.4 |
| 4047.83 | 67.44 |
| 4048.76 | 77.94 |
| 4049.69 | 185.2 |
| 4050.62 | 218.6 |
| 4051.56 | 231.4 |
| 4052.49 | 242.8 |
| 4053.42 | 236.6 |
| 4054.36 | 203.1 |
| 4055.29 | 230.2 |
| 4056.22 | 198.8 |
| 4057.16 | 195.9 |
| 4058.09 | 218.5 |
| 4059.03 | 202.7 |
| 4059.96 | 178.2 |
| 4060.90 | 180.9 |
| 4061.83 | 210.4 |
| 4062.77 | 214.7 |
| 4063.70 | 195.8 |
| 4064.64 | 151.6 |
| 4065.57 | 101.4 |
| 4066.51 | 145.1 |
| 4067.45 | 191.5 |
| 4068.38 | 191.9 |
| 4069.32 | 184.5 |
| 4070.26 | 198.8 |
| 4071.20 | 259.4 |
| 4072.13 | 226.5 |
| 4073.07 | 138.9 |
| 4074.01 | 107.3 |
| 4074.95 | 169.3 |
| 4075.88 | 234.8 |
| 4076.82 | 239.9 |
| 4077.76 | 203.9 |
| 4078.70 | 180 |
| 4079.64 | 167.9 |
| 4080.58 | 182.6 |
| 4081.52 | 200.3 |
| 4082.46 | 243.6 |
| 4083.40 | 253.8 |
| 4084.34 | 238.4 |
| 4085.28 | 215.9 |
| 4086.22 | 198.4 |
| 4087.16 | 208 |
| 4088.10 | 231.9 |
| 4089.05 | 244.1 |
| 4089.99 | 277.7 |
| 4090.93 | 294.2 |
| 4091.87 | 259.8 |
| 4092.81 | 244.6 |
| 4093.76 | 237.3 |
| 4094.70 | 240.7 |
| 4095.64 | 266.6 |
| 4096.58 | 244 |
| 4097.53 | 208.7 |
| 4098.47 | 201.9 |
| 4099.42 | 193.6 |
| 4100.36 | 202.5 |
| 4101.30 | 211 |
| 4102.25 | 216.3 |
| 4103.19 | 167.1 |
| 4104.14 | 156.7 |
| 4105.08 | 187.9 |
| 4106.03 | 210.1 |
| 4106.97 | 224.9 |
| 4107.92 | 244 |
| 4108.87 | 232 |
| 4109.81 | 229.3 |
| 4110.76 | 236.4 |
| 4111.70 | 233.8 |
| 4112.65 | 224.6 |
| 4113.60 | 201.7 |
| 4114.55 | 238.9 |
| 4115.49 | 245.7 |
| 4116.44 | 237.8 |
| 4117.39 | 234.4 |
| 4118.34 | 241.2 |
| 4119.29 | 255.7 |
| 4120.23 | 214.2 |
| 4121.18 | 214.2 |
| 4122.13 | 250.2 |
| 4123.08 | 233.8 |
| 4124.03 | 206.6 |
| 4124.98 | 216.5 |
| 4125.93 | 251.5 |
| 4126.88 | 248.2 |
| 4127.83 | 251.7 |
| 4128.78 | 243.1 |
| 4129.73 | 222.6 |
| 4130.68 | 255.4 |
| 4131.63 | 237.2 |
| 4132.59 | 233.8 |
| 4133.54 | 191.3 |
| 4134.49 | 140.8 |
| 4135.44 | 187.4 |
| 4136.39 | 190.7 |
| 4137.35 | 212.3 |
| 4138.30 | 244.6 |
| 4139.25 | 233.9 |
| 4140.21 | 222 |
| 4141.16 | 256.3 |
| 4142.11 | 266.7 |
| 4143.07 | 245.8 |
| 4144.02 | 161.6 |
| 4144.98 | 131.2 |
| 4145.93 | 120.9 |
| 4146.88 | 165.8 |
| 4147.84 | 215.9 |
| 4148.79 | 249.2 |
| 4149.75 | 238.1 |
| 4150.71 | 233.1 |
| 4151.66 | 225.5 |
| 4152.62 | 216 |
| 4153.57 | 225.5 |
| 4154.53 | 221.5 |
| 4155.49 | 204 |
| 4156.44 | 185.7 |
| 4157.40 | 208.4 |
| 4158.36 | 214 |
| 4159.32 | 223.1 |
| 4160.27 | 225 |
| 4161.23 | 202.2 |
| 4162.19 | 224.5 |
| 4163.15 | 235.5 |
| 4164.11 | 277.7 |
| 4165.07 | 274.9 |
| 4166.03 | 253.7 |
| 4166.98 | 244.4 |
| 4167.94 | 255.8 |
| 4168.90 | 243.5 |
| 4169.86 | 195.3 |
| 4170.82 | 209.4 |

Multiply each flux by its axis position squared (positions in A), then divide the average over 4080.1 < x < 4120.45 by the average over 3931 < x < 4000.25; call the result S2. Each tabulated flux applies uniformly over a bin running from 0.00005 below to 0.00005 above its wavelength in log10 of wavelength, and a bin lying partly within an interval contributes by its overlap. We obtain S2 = 2.2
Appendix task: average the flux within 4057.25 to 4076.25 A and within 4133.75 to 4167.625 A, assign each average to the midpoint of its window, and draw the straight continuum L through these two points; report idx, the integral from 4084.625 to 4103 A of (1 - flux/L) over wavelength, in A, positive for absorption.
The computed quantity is -3.33 A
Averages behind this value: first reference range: 185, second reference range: 217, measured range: 231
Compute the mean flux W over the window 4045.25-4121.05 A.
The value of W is 208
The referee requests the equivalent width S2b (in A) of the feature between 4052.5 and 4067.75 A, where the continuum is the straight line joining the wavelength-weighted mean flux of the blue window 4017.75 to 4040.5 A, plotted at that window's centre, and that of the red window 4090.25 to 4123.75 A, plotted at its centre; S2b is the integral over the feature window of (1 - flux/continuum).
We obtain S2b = 1.2 A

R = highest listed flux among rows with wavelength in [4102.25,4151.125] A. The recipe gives 266.7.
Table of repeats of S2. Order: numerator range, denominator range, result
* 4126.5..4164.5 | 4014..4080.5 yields 1.17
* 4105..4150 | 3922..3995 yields 2.32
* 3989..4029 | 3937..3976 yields 2.35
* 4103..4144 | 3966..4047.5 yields 1.36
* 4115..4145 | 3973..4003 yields 1.48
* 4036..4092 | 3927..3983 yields 2.43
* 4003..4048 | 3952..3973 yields 2.33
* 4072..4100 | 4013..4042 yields 1.10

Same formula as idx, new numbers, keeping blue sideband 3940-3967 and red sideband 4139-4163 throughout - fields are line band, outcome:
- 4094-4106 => -1.6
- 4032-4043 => -3.3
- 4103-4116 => -1.9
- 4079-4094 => -4.5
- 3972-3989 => -2.7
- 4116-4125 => -1.6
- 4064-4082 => -1.5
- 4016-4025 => -4.4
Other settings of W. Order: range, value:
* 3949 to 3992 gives 118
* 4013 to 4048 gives 201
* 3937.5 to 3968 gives 97.3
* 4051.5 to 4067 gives 195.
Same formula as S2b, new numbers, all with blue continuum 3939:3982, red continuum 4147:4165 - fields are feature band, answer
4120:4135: -1.53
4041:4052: -2.40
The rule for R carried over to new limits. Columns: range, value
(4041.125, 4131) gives 294.2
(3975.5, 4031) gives 252.4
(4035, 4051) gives 275.9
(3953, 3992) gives 194.7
